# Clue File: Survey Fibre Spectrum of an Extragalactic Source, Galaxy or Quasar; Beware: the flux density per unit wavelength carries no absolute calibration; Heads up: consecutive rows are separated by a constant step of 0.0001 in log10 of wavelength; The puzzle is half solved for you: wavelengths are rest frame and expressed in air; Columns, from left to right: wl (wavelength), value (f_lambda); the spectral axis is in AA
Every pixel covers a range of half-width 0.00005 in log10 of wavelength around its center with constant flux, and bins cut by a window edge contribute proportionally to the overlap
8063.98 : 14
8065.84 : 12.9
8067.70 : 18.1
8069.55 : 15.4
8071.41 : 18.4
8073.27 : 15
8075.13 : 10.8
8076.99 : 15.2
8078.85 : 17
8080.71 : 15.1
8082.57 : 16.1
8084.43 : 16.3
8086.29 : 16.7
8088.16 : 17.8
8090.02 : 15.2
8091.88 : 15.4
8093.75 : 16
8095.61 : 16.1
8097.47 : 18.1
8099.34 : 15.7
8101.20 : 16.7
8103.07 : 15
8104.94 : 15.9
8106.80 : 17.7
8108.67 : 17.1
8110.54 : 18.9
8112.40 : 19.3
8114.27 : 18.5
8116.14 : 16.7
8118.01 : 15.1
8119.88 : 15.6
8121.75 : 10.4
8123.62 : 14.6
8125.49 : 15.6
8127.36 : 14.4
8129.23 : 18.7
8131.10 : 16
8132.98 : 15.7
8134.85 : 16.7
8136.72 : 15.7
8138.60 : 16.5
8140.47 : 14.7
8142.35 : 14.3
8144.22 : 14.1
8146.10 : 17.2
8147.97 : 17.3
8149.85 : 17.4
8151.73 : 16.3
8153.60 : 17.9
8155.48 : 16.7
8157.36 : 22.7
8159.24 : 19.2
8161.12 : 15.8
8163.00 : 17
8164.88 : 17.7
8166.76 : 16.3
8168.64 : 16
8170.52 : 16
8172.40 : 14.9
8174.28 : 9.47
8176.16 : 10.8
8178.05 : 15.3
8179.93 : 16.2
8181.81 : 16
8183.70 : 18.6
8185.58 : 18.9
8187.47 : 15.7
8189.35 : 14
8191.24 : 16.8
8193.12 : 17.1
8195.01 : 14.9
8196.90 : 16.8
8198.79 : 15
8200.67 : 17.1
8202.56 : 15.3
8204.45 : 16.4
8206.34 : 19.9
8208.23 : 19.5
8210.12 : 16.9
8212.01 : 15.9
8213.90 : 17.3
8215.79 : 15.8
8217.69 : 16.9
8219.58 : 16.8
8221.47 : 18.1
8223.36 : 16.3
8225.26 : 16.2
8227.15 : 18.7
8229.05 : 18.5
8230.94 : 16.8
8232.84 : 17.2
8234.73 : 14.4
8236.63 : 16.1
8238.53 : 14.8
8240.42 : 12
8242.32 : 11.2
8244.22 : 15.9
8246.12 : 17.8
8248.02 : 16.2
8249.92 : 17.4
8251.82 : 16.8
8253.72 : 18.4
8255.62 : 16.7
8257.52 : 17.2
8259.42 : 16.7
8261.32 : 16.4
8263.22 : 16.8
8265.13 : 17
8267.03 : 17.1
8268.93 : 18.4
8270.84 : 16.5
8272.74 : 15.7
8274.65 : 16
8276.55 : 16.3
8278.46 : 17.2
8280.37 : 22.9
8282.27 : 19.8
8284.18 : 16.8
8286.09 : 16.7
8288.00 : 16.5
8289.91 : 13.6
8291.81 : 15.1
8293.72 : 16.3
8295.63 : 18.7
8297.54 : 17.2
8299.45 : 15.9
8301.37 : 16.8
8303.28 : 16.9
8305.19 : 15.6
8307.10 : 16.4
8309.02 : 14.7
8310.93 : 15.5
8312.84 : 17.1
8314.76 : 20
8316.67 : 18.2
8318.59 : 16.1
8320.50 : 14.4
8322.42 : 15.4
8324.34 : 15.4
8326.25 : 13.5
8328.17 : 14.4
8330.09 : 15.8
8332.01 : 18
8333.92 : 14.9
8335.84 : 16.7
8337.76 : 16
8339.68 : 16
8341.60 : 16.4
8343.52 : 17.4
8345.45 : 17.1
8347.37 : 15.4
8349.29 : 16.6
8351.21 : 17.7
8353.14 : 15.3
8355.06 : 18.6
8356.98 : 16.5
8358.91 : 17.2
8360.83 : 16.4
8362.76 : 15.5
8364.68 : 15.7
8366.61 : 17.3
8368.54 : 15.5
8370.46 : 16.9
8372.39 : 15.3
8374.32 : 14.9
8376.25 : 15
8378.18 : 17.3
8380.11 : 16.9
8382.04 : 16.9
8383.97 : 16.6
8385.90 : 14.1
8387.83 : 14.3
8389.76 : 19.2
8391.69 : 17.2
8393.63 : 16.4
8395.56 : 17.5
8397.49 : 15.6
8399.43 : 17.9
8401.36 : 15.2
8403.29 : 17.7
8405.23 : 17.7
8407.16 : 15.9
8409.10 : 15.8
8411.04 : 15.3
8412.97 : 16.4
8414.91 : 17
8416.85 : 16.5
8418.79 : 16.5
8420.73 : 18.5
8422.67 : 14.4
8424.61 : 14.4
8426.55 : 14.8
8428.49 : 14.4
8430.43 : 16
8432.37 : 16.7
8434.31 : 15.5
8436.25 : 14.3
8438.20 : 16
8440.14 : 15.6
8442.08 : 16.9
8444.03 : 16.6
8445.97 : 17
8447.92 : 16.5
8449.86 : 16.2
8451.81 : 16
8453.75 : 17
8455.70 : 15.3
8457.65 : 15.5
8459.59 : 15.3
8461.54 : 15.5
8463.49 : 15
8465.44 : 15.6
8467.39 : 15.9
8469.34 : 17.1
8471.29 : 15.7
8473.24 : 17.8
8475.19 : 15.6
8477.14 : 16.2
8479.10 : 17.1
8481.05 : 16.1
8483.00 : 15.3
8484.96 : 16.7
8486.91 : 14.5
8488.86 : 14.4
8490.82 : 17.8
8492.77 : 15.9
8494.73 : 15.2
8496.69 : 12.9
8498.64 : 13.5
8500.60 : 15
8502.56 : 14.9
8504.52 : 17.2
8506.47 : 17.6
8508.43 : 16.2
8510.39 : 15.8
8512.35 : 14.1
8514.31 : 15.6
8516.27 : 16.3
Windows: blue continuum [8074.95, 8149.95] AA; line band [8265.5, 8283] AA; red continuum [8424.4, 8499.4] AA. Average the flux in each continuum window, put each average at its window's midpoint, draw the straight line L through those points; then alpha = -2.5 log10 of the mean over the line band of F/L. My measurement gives -0.12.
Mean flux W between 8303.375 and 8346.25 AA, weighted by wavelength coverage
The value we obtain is 16.1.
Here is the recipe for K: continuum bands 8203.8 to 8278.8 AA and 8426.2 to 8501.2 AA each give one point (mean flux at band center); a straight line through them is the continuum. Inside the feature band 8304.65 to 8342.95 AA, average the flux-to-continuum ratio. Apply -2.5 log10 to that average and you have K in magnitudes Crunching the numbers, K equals 0.02 mag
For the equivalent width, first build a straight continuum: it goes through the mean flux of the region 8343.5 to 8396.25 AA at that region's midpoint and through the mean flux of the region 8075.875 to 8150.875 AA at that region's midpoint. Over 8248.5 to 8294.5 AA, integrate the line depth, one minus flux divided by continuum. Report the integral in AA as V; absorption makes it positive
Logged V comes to -1.9 AA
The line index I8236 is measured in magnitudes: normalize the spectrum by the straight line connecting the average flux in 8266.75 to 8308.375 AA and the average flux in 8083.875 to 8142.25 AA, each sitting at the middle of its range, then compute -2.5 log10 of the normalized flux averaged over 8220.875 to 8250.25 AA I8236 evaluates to 0.04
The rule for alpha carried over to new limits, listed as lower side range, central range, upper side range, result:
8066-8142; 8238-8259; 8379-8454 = 0.016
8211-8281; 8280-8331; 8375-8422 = 0.010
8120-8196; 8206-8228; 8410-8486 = -0.084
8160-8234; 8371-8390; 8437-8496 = 0.013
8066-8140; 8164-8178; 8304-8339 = 0.112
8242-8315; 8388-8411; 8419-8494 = -0.037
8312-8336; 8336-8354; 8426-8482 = -0.023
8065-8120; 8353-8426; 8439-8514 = -0.027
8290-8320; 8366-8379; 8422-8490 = 0.018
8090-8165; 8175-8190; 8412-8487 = 0.052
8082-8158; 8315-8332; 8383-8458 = 0.034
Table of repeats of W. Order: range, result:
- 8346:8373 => 16.4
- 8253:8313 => 16.8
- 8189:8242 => 16.4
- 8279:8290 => 18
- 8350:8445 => 16.2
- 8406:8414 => 15.9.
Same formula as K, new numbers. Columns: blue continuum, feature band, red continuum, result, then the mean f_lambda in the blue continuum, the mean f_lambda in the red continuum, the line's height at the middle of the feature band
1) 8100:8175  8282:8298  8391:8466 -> -0.03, 16.3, 16.1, 16.2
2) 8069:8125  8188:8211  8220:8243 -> -0.04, 16.1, 15.9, 16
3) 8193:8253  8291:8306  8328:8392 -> -0.01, 16.4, 16.3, 16.4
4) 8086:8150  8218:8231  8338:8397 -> -0.07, 16.2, 16.4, 16.3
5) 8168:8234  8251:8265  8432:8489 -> -0.05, 16.3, 16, 16.3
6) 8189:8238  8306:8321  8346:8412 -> -0.01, 16.7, 16.4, 16.5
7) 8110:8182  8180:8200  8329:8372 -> -0.01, 16.1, 16.5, 16.2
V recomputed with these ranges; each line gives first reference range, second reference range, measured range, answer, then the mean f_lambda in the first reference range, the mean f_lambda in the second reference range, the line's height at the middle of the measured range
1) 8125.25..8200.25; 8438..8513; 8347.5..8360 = -0.7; 16.2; 15.9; 16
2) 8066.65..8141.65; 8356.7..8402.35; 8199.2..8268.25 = -1.8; 16.1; 16.3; 16.2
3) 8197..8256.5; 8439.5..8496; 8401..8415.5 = -0.2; 16.5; 16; 16.2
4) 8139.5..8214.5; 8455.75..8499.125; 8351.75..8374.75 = -0.5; 16.4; 15.7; 15.9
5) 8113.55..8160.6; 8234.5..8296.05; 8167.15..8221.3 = 1.0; 16.3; 16.5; 16.4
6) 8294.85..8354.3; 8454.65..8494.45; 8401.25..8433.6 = -0.1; 16.3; 15.9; 16.1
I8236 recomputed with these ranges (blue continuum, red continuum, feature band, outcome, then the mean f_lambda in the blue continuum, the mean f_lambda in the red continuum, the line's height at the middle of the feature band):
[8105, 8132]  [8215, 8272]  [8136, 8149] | 0.04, 16.3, 16.5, 16.4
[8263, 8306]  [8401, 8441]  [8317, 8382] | 0.02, 17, 15.9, 16.5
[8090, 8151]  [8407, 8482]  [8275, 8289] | -0.12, 16.1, 16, 16.1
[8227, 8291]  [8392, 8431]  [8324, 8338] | 0.06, 16.6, 16.2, 16.4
